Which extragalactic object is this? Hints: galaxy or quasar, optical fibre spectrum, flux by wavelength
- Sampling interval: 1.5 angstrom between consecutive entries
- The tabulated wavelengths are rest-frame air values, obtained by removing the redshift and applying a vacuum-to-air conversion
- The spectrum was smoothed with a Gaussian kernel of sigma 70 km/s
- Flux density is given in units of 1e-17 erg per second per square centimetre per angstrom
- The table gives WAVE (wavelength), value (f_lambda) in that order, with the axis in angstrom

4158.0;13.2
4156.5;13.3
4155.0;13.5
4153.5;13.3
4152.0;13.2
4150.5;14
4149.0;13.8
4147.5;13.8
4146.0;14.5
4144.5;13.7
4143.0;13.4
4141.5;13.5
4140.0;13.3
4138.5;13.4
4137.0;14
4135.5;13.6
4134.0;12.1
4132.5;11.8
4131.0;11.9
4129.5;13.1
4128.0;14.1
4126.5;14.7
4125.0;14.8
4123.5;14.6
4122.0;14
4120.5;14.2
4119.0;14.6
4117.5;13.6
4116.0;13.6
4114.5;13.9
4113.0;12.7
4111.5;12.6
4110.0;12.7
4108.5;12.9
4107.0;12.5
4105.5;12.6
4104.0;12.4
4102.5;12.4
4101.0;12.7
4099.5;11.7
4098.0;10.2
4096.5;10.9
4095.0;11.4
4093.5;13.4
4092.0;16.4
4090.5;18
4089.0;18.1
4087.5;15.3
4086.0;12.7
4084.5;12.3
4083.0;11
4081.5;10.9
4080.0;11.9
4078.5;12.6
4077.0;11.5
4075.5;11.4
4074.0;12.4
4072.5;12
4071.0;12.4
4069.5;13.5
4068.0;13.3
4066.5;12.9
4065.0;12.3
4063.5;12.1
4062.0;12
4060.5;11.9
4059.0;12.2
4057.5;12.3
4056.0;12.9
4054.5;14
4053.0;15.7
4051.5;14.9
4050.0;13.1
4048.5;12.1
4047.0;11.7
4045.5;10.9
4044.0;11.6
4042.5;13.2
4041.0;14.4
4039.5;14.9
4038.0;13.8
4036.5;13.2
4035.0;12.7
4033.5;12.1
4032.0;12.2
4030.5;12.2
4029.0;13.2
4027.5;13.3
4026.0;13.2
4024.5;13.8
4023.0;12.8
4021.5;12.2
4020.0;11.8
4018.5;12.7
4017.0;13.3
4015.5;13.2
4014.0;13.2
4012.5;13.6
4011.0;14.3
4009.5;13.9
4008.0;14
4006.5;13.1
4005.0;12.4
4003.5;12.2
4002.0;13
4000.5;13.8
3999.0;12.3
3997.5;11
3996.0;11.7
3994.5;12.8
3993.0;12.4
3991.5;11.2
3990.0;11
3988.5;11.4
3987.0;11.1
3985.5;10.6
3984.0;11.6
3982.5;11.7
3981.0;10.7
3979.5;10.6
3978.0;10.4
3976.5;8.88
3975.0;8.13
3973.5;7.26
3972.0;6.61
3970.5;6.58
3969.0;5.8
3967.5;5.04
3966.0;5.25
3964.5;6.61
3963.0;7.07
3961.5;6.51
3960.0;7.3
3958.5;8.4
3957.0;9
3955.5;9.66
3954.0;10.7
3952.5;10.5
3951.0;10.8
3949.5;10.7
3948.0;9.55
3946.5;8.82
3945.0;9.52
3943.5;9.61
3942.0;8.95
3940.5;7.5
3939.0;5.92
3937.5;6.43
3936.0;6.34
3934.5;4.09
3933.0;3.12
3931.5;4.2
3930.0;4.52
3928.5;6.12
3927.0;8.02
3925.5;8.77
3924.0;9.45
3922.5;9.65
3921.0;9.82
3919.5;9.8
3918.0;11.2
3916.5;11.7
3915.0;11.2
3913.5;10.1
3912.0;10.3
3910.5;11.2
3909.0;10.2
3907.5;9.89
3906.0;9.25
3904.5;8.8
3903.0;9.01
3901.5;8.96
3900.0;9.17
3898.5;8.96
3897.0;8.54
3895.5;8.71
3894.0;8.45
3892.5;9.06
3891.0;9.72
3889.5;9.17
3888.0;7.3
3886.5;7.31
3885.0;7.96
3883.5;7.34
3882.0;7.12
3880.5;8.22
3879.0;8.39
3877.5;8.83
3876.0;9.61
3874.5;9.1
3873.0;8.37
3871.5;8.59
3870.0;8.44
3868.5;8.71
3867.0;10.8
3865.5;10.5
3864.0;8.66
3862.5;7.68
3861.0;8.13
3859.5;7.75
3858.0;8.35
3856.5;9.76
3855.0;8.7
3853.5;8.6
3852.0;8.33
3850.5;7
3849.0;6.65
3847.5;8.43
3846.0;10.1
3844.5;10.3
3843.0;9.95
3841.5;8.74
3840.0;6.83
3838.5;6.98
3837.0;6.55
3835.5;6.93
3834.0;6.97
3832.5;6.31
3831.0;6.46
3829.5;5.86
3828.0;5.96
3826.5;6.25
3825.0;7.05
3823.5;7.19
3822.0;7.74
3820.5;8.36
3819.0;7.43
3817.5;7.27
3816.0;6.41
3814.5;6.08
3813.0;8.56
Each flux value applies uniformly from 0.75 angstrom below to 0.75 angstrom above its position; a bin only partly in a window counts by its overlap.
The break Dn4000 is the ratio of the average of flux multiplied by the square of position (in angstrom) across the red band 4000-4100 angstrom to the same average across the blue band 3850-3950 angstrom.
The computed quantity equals 1.63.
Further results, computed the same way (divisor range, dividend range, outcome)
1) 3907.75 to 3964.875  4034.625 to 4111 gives 1.62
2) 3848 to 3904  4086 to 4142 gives 1.77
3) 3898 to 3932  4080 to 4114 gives 1.55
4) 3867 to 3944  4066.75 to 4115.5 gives 1.66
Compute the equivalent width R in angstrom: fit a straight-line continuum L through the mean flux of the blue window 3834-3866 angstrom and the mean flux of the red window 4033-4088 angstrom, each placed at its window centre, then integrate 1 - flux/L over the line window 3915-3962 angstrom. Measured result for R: 8.3 angstrom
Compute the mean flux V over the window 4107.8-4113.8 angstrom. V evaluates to 12.7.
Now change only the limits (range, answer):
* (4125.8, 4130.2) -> 14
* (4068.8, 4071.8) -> 12.9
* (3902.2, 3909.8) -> 9.44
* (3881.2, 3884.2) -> 7.24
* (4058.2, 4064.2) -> 12.1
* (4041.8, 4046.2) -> 11.9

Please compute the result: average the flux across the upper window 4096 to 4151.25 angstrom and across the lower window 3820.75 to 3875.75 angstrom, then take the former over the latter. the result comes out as 1.6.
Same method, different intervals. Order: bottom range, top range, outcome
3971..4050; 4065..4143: 1.08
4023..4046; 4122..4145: 1.04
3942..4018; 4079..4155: 1.28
